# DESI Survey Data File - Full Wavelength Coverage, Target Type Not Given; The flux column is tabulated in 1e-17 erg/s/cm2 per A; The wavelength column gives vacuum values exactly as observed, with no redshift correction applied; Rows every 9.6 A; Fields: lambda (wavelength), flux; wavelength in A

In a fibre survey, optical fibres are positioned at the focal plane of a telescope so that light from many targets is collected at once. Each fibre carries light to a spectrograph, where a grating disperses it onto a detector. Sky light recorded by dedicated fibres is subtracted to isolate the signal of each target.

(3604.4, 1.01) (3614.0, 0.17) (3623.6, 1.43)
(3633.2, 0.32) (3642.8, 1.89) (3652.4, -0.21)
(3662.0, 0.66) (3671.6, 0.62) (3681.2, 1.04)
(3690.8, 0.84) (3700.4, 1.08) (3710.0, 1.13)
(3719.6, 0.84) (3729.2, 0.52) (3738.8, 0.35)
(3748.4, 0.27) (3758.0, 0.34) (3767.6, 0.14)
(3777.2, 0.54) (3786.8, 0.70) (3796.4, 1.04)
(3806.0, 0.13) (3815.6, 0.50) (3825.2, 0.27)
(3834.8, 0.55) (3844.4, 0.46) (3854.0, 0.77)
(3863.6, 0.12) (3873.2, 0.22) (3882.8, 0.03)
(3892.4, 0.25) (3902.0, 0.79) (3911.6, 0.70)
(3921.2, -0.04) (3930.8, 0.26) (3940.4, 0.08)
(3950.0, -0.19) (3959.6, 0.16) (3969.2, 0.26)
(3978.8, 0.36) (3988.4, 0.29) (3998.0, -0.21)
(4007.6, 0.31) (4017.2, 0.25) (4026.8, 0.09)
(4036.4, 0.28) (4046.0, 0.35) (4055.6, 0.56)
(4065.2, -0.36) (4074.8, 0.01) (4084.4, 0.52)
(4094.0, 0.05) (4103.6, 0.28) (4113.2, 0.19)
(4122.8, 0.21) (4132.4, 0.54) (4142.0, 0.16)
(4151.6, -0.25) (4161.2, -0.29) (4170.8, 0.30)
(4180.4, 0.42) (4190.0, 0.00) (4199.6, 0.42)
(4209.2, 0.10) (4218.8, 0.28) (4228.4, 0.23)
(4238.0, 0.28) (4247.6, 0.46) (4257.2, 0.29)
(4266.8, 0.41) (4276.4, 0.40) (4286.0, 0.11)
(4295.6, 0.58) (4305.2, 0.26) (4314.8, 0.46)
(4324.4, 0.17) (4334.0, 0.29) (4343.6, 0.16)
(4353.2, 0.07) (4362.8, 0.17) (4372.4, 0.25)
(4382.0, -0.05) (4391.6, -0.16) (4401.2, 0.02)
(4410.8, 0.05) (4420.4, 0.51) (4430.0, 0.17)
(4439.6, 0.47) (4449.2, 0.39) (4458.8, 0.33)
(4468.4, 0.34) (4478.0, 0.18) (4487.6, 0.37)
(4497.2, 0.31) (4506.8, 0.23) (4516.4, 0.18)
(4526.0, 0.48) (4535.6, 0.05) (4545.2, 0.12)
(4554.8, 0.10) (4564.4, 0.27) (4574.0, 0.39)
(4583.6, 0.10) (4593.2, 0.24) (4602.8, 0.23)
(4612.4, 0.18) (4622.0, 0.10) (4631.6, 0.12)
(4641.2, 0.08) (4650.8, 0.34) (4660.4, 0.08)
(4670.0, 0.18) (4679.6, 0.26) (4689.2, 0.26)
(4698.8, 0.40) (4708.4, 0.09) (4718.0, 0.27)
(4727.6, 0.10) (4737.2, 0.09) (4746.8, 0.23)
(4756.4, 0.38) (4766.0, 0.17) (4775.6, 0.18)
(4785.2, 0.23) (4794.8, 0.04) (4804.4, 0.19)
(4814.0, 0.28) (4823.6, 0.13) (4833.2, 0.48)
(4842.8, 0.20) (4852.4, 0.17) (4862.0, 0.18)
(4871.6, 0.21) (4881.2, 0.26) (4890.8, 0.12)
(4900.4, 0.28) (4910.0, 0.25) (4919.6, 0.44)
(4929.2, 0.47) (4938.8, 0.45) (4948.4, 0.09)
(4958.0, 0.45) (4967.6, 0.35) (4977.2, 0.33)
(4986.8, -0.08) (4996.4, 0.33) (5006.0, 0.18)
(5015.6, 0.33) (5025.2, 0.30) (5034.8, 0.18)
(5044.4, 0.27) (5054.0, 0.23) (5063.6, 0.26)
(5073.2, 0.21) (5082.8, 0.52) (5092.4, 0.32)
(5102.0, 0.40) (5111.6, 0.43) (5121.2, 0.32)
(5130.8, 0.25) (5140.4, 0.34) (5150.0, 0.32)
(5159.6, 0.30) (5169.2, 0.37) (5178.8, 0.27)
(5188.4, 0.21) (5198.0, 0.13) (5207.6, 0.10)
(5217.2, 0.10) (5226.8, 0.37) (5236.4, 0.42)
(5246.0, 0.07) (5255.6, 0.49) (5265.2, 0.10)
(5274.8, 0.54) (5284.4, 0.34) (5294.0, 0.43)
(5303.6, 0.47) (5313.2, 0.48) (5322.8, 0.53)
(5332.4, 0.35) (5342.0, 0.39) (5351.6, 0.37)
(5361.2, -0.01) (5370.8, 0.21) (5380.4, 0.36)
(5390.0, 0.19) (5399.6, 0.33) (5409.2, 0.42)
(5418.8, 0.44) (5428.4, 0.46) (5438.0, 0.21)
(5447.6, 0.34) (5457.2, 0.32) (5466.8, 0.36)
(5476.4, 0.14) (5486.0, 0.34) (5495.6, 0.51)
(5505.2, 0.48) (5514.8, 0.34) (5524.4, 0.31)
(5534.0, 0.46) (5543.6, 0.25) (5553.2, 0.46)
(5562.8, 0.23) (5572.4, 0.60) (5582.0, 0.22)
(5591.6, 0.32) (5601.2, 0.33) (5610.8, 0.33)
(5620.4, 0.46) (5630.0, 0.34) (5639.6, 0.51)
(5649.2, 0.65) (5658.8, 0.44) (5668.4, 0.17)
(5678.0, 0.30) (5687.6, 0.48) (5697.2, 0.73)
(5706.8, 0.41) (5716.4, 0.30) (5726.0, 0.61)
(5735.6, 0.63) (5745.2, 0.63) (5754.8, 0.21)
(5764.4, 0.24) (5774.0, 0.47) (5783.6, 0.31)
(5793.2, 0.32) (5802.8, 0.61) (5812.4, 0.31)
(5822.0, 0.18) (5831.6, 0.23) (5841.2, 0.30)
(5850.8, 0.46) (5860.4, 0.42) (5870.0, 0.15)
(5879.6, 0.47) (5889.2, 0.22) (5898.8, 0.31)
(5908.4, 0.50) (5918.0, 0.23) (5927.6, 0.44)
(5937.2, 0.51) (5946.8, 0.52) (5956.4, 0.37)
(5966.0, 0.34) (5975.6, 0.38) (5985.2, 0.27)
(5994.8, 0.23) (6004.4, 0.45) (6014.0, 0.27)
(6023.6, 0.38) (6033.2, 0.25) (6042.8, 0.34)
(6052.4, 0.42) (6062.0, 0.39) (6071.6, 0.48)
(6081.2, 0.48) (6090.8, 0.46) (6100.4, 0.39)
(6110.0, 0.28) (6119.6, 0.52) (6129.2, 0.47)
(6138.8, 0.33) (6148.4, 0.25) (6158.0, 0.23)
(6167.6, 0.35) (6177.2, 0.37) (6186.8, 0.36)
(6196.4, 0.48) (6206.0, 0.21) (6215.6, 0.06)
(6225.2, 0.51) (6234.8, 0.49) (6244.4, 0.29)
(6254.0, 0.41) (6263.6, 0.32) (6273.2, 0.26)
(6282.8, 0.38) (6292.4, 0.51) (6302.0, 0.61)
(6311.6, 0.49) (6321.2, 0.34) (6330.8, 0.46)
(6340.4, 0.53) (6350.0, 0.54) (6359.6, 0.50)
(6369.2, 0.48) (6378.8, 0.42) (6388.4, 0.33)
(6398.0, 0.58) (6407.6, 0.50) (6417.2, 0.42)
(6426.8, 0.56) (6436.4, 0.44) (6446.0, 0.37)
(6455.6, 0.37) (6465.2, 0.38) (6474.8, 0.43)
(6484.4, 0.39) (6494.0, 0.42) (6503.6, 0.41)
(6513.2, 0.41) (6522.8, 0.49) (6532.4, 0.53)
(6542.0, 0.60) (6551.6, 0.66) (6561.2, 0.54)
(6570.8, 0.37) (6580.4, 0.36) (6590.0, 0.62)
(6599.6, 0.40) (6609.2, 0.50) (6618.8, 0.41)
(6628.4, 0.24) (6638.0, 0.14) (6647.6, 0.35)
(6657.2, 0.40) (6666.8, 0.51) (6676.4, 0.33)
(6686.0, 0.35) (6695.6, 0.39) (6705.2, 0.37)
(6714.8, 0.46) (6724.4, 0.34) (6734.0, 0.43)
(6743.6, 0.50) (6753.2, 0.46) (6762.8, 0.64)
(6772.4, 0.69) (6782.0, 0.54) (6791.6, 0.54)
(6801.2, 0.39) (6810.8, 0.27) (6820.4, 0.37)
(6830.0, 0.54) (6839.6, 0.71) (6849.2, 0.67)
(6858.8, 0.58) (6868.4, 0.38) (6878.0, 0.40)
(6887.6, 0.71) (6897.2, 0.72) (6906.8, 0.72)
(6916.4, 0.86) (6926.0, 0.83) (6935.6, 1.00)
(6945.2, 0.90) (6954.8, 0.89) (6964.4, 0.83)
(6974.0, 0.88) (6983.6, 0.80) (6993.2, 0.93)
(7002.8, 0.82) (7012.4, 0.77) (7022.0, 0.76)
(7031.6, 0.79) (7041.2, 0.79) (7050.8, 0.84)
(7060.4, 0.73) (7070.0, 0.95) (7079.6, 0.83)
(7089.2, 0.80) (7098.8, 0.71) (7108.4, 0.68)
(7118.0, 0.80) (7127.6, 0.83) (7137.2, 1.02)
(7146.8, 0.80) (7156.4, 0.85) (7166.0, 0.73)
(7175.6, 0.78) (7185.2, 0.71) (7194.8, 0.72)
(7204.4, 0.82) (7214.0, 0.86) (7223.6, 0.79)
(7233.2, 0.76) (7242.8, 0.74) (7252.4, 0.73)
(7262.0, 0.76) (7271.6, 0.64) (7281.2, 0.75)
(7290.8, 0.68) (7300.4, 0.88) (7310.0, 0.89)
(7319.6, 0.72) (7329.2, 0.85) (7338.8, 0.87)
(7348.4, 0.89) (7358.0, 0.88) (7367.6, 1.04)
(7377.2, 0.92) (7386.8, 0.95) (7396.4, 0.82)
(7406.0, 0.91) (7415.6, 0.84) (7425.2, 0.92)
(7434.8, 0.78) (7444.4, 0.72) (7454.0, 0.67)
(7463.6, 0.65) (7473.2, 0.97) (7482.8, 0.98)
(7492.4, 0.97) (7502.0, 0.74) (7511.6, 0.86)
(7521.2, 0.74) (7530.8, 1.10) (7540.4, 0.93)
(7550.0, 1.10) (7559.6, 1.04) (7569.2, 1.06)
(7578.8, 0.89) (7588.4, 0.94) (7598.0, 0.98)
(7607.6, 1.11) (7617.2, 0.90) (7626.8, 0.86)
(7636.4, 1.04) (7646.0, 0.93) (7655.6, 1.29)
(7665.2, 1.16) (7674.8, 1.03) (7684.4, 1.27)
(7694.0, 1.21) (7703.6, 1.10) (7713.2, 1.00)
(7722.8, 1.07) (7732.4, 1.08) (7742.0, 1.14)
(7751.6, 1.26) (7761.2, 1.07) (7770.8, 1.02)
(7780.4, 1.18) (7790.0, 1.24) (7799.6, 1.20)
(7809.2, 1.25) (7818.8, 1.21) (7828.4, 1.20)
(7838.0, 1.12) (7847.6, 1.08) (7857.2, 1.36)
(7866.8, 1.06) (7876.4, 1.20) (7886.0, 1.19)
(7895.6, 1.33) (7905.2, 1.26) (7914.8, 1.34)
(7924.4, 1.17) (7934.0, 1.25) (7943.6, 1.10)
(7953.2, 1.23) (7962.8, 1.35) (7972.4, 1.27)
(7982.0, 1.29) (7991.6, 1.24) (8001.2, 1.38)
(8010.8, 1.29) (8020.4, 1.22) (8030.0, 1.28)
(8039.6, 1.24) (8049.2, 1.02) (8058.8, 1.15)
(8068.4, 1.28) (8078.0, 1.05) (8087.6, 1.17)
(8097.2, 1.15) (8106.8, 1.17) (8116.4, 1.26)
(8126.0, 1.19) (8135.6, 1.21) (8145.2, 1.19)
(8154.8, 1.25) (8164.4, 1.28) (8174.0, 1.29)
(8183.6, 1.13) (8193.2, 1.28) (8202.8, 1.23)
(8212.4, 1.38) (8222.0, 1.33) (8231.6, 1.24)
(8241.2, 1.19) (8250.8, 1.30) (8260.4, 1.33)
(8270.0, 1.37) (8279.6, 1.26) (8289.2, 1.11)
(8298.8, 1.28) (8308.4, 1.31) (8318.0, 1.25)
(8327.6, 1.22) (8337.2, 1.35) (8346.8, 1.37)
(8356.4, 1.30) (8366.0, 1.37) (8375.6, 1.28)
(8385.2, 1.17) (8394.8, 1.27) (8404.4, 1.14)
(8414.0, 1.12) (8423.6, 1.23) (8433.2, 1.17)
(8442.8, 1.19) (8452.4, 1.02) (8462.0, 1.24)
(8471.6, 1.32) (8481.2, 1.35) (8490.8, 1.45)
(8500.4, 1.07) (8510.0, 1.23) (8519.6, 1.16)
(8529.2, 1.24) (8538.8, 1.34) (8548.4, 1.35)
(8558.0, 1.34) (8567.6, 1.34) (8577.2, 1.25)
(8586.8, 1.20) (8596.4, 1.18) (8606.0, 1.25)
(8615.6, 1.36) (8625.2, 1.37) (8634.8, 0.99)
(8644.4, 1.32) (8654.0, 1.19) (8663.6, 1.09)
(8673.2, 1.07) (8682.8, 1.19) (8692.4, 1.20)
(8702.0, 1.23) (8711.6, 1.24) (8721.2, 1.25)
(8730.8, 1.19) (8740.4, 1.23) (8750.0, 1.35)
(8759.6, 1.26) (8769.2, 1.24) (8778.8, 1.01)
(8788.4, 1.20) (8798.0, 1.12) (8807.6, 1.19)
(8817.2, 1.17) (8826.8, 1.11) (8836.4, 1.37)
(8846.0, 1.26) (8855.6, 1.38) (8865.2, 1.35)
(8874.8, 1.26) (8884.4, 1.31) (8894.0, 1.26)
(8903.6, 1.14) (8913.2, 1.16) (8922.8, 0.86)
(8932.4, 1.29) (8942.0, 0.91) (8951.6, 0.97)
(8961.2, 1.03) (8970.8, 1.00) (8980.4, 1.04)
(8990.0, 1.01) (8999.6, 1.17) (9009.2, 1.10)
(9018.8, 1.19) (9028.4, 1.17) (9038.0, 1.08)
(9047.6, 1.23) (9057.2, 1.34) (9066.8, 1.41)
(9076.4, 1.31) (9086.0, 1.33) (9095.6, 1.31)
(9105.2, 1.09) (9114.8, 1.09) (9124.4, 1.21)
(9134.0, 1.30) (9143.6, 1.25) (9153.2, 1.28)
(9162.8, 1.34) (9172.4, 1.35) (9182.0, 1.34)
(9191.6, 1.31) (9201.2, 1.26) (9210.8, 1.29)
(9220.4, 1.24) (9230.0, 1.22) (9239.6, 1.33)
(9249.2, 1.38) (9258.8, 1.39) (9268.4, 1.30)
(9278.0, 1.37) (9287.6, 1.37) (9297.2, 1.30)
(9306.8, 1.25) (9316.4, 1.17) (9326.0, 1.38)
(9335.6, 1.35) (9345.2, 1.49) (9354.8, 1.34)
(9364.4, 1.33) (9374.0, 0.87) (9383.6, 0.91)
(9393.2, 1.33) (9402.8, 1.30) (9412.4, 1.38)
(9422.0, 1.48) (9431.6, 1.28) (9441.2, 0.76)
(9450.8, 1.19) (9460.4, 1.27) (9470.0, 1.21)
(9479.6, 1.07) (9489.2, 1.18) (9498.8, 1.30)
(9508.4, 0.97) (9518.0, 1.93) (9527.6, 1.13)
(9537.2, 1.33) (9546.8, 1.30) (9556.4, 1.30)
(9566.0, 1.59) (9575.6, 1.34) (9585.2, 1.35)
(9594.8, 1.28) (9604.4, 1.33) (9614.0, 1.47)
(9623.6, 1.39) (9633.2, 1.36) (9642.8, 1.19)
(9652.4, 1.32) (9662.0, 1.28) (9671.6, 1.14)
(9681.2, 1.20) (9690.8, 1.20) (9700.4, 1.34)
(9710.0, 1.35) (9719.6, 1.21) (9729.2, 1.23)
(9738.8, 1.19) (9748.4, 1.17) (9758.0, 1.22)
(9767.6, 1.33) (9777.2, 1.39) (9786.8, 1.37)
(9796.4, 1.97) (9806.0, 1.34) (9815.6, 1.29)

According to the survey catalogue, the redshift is 0.73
